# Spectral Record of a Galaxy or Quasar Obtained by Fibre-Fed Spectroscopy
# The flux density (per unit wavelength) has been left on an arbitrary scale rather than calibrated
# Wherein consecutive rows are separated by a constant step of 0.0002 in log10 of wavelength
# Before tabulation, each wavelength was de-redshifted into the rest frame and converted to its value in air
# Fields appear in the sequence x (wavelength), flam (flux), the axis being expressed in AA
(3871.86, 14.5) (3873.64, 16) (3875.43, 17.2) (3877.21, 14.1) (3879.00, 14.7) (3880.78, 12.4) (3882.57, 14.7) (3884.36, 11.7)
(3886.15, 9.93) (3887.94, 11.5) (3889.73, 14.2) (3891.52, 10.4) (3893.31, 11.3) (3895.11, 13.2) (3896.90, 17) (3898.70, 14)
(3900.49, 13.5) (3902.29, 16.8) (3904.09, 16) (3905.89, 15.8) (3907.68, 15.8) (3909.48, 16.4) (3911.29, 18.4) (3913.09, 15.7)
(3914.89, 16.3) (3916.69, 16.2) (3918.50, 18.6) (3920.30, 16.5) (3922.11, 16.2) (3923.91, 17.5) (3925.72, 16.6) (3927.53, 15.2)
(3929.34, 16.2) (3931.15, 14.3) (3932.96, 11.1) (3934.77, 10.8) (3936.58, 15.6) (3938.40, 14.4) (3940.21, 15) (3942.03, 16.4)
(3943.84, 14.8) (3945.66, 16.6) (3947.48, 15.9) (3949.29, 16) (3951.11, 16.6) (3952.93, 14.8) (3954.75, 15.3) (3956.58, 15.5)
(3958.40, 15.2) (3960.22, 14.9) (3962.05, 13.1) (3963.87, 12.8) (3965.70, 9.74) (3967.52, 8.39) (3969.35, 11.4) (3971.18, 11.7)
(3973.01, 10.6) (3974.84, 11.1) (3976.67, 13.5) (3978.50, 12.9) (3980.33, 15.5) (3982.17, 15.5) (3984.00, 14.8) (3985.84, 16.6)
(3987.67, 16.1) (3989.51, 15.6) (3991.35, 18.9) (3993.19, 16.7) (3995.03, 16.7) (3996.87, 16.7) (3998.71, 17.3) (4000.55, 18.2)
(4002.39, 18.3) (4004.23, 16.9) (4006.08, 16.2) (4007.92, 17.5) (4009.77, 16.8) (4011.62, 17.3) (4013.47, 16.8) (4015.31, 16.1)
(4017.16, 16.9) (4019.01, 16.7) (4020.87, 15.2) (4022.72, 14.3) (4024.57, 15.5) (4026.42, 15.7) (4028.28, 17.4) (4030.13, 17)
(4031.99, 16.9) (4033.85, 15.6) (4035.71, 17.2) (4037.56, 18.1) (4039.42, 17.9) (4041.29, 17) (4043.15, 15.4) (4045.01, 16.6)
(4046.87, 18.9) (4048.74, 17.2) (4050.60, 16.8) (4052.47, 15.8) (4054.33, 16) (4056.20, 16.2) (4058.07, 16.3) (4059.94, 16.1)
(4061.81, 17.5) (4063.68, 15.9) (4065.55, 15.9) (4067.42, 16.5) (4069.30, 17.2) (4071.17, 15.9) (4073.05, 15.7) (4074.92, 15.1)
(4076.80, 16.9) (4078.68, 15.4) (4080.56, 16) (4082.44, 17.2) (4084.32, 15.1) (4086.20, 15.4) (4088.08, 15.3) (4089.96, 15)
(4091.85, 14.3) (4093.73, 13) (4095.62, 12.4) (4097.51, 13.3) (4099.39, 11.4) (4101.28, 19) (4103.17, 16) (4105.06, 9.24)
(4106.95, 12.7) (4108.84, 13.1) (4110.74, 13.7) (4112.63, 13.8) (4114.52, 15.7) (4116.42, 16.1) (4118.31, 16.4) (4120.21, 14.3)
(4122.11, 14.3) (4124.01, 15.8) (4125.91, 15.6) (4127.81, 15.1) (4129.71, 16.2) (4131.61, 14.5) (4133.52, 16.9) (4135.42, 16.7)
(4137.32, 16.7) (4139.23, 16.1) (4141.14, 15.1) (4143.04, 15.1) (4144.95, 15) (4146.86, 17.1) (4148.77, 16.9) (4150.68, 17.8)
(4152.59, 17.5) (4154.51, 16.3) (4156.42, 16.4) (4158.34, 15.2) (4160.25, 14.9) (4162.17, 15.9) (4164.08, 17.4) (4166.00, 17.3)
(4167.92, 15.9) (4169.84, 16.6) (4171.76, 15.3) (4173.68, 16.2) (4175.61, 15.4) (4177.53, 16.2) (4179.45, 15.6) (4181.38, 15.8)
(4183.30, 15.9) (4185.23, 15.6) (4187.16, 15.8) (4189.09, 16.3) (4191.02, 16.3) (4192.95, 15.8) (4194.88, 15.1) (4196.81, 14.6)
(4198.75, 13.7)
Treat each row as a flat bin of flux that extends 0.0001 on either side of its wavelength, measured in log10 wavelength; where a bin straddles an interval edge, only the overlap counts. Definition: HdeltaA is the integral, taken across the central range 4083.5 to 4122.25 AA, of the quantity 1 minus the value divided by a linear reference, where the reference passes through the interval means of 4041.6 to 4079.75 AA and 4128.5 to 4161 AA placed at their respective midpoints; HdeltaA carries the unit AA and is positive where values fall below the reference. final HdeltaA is 4.8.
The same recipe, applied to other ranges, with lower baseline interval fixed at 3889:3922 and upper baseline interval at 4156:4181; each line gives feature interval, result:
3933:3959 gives 0.7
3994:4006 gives -1.3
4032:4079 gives -2.4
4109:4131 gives 1.1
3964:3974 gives 3.2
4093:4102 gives 1.2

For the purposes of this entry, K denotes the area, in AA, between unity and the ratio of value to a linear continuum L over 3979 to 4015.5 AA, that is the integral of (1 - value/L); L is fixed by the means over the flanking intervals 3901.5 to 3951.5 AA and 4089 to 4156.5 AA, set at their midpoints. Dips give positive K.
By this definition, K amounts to -2.74 AA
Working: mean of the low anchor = 15.8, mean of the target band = 16.7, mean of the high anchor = 15.1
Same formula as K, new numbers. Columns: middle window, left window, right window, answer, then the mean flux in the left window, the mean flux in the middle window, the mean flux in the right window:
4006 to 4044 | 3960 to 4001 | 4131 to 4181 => -4.7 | 14.2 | 16.6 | 16.2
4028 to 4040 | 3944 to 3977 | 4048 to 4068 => -1.1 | 13.5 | 17.1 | 16.4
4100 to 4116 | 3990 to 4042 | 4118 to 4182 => 2.1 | 16.8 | 14.2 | 16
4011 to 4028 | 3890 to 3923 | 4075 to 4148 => -1.0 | 15.4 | 16.1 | 15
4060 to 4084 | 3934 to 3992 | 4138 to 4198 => -1.7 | 14.2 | 16.2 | 16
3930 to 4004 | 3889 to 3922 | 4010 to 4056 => 6.0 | 15.4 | 14.7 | 16.6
